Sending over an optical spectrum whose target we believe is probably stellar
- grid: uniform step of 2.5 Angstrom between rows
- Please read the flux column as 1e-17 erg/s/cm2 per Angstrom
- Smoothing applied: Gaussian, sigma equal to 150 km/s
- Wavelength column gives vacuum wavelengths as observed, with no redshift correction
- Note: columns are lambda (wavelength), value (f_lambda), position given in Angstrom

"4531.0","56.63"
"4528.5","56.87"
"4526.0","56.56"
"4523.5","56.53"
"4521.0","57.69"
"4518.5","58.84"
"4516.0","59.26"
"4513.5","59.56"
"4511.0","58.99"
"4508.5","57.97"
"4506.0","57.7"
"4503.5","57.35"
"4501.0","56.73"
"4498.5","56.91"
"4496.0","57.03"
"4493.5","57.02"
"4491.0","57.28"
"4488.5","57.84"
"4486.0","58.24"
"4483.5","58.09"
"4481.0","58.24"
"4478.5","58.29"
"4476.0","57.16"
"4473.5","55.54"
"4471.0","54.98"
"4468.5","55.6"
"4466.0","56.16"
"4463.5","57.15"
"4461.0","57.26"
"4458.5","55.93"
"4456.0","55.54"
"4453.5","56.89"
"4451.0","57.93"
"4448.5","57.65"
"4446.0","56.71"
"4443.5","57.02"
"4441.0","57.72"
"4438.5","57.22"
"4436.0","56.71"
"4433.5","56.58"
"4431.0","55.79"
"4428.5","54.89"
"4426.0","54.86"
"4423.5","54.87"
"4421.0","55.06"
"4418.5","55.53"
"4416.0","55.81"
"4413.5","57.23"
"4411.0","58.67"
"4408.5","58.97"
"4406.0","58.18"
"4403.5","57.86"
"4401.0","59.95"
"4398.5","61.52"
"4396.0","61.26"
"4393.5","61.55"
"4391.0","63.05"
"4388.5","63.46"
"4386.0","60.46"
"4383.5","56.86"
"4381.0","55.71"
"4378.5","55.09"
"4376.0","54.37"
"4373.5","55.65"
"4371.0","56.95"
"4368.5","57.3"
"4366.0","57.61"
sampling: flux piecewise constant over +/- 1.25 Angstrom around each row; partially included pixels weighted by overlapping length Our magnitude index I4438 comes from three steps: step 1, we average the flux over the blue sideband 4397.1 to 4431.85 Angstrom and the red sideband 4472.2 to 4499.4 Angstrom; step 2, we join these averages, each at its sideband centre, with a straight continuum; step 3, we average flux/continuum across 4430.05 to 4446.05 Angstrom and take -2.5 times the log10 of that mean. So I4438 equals 0.01 mag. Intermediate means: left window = 57.1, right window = 57.4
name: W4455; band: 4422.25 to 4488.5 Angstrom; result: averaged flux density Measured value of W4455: 56.7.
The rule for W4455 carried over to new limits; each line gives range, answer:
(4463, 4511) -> 57.2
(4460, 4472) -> 56.2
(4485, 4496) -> 57.5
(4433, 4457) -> 57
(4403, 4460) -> 56.7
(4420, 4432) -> 55.1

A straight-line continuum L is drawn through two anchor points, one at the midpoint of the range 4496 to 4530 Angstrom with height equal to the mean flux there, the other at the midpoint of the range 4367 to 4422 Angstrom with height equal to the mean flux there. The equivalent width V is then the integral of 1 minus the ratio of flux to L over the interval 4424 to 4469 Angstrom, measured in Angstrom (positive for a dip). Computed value 1.15 Angstrom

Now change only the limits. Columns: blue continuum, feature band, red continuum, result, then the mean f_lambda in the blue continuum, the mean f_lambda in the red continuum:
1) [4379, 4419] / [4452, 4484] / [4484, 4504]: 0.6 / 59.1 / 57.3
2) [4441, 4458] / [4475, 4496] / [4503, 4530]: -0.1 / 57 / 57.9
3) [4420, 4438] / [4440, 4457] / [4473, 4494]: -0.2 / 55.6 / 57.6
